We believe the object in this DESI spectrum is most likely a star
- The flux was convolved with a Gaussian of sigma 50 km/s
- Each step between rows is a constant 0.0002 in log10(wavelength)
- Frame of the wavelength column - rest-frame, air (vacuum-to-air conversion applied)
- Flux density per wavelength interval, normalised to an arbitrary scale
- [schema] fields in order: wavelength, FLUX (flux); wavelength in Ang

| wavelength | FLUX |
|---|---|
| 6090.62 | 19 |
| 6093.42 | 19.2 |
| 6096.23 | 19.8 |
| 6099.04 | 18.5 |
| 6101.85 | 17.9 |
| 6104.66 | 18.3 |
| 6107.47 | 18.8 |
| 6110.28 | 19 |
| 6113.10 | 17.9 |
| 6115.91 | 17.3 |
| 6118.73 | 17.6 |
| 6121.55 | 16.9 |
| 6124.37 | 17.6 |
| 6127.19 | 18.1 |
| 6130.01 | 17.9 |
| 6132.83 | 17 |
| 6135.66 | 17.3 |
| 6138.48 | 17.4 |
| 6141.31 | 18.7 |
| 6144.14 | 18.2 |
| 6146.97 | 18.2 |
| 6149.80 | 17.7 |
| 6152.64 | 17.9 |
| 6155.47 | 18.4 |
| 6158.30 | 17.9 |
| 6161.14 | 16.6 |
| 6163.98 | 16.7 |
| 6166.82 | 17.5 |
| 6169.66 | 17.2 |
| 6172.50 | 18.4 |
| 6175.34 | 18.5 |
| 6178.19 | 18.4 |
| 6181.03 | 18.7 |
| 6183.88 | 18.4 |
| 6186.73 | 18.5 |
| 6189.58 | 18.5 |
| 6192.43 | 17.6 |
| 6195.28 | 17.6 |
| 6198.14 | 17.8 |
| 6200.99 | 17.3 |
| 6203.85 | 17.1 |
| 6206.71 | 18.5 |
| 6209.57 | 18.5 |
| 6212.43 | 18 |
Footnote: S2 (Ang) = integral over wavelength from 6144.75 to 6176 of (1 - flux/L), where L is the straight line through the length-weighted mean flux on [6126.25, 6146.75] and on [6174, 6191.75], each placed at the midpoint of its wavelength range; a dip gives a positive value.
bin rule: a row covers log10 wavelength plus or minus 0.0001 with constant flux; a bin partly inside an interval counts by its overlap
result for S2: 0.73 Ang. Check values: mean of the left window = 17.8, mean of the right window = 18.5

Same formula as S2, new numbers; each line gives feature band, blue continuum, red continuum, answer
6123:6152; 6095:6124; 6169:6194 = 0.6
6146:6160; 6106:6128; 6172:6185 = 0.2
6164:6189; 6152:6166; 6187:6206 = -0.8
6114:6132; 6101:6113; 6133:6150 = 0.6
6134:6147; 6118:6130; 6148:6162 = -0.2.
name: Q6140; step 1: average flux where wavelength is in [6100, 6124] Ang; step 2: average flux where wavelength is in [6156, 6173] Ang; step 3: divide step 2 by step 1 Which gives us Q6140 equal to 1.0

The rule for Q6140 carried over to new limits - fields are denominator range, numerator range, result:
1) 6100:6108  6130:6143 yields 0.96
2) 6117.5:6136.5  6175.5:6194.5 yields 1.05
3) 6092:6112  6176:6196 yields 0.97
